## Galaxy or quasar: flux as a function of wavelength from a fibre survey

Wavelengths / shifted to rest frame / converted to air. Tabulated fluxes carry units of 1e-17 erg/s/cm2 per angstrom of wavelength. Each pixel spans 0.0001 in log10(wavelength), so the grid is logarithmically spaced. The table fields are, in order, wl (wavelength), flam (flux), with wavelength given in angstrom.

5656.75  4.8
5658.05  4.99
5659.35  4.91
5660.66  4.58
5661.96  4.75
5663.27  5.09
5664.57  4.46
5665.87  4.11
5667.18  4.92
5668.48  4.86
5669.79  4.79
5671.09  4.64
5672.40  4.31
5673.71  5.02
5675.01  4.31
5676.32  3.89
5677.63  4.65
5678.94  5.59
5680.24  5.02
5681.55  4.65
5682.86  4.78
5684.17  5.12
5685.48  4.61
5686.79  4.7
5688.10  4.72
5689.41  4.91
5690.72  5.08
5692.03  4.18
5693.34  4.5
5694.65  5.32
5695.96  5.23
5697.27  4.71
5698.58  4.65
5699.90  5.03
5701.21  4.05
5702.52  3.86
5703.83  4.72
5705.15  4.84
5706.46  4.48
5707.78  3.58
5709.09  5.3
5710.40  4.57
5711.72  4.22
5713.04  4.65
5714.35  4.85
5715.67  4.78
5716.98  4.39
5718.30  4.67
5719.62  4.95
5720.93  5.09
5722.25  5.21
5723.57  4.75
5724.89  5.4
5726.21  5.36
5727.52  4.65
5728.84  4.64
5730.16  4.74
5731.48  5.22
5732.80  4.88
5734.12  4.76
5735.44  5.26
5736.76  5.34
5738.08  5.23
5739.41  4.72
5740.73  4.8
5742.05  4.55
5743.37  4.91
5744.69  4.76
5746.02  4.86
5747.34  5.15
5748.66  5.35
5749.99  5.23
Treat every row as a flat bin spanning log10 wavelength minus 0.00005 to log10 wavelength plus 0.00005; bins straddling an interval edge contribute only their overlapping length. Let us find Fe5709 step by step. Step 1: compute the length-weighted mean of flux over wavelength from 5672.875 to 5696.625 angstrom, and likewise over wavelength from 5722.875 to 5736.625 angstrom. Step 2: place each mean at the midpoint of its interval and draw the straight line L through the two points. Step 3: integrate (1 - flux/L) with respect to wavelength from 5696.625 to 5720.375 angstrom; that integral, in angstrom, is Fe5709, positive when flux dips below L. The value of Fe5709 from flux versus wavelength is 1.5 angstrom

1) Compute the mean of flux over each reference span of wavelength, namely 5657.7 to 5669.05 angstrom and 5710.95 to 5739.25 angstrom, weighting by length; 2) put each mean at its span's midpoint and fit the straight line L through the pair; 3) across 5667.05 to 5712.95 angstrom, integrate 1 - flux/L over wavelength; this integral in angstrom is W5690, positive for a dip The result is 1.2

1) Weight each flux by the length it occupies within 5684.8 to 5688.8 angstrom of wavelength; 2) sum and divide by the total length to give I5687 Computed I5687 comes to 4.68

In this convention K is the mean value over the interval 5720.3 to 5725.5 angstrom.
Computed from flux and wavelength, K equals 5.1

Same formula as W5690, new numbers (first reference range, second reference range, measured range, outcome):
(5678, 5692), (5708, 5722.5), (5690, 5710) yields 0.7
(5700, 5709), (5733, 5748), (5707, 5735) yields -1.0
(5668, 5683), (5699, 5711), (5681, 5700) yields -0.9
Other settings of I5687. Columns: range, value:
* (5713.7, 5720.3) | 4.73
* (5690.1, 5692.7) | 4.63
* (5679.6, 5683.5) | 4.81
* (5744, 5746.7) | 4.81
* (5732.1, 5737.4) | 5.06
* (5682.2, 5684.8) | 4.94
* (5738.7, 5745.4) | 4.75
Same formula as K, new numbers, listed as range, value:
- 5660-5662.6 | 4.66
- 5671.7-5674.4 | 4.66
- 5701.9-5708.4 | 4.3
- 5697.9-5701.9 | 4.57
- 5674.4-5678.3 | 4.28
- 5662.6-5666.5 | 4.56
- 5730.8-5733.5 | 5.04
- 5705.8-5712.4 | 4.43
